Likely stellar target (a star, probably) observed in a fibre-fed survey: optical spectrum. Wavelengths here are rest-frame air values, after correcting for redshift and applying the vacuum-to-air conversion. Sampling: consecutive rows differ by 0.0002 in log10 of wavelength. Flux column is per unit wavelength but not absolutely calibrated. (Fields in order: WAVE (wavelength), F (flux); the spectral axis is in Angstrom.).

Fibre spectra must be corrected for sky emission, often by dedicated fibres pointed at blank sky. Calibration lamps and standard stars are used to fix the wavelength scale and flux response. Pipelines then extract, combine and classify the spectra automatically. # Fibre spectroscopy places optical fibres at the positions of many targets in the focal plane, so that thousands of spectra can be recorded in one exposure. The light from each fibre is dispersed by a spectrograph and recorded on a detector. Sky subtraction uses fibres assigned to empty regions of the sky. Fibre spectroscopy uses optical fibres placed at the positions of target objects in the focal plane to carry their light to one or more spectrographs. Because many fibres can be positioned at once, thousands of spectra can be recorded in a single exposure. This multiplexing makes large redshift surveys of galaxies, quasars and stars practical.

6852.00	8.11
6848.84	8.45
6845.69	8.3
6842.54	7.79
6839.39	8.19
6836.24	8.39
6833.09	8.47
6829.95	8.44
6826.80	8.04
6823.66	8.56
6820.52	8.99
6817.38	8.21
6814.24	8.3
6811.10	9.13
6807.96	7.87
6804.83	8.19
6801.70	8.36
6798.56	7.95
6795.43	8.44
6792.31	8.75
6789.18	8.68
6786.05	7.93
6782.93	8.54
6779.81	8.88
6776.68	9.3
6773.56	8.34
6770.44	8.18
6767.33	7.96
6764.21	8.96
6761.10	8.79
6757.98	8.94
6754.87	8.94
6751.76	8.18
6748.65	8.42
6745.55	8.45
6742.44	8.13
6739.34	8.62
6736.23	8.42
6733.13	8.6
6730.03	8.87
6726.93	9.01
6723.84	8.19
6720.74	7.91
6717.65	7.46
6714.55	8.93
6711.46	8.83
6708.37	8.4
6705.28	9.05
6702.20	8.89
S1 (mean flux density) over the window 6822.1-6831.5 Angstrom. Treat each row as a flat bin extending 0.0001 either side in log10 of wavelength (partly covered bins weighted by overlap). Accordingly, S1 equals 8.34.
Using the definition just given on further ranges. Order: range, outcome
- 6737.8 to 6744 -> 8.37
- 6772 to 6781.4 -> 8.83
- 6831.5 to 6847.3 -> 8.23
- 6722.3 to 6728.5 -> 8.61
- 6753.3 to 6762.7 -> 8.89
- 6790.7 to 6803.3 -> 8.38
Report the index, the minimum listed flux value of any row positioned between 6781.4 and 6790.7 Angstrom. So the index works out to 7.93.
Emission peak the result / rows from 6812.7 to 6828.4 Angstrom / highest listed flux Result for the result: 8.99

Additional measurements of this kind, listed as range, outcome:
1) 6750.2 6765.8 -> 8.96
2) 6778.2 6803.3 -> 8.88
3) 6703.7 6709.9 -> 9.05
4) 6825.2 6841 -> 8.47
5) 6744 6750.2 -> 8.45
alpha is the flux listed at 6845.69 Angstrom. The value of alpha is 8.3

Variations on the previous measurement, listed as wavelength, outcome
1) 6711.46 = 8.83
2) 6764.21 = 8.96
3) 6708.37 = 8.4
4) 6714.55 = 8.93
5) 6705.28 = 9.05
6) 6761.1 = 8.79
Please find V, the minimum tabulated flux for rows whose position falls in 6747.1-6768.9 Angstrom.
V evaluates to 7.96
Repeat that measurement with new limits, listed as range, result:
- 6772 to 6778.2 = 8.34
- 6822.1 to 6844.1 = 7.79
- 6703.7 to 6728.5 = 7.46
